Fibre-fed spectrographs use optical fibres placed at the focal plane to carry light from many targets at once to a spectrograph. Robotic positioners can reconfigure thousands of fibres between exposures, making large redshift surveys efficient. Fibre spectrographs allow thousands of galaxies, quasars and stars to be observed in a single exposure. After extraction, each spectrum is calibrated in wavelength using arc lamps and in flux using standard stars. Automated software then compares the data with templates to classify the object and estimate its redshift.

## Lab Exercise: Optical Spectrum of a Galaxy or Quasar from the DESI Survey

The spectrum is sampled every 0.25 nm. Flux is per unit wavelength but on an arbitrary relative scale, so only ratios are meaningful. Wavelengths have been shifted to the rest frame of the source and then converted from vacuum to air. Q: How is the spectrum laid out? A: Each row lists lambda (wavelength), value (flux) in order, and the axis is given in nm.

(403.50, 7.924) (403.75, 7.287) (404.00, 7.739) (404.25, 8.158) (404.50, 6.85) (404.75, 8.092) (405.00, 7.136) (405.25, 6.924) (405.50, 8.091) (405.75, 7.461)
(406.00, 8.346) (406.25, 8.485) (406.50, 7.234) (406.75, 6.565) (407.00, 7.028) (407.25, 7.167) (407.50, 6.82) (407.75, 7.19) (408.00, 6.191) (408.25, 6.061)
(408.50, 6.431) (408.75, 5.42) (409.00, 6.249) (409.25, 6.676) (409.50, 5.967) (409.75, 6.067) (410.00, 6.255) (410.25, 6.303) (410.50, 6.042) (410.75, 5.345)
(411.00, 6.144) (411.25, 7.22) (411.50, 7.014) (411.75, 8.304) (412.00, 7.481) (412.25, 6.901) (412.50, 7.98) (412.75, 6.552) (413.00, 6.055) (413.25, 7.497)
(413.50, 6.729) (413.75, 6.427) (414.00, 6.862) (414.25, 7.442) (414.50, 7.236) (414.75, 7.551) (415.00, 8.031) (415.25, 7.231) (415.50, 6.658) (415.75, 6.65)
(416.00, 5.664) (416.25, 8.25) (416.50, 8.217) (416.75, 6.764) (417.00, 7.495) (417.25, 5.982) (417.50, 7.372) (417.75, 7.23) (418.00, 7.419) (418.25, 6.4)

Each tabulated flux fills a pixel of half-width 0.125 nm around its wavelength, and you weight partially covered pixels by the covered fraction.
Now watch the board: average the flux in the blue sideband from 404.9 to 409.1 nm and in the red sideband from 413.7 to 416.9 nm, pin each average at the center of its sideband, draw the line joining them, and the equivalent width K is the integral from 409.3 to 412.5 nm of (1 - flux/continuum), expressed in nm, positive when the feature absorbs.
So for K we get 0.20 nm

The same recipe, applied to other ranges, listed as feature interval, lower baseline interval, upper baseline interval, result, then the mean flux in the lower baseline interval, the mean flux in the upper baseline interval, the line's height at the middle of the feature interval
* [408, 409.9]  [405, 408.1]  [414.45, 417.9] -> 0.30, 7.29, 7.17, 7.26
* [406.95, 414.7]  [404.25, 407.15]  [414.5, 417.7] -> 0.68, 7.5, 7.16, 7.33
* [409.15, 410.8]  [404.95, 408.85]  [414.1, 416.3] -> 0.22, 7.04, 7.15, 7.08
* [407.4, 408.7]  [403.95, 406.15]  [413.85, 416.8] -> 0.18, 7.65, 7.22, 7.52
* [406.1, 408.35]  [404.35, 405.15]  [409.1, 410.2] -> -0.06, 7.37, 6.25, 6.8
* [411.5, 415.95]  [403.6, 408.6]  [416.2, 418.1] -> 0.10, 7.27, 7.3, 7.29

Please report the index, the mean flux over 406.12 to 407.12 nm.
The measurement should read 7.33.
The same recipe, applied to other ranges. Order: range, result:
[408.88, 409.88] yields 6.24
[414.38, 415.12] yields 7.61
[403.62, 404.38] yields 7.72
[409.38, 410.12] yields 6.1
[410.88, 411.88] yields 7.18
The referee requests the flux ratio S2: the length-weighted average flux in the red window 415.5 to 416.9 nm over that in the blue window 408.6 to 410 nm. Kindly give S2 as 1.16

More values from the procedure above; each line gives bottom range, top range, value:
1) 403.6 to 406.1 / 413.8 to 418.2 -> 0.94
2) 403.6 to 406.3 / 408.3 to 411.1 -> 0.79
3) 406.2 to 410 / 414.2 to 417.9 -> 1.09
